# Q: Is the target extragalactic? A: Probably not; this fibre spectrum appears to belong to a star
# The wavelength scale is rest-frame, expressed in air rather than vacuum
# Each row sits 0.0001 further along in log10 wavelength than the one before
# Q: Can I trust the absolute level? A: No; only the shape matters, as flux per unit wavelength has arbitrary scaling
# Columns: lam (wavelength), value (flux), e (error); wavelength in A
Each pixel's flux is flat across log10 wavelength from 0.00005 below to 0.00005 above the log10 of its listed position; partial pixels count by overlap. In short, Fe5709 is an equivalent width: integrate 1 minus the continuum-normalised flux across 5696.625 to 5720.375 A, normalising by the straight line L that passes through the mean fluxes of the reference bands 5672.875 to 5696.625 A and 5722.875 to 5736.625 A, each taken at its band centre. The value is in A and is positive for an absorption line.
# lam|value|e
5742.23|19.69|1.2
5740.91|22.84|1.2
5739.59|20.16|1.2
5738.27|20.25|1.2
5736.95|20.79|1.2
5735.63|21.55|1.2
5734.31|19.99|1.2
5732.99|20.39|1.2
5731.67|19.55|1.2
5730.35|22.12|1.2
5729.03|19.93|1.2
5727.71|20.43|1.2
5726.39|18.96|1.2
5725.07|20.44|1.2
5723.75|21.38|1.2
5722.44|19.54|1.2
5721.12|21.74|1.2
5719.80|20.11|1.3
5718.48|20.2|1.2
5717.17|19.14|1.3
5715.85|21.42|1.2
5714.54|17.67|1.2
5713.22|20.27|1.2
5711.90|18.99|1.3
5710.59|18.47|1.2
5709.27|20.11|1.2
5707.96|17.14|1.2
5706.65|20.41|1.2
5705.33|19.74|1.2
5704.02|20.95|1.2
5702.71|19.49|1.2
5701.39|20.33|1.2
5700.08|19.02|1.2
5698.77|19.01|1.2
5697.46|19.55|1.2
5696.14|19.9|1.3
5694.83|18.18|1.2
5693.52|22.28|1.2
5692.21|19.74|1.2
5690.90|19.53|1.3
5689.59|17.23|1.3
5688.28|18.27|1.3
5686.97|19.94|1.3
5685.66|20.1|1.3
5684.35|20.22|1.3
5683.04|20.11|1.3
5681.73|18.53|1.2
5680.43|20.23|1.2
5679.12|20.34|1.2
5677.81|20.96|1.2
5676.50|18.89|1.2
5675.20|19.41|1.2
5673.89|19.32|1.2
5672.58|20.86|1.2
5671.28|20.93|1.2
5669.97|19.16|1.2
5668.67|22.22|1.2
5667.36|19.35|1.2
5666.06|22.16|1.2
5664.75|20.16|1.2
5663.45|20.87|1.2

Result 0.6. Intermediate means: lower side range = 19.6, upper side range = 20.5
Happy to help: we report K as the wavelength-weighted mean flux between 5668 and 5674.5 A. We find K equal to 20.5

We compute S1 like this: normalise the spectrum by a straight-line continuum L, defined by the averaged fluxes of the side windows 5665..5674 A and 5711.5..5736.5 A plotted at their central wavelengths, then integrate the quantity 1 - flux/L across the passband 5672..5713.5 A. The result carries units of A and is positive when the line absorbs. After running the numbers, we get 1.7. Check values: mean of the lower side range 20.6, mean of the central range 19.6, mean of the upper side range 20.2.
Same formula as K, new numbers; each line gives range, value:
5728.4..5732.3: 20.5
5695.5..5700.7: 19.4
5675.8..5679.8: 20.1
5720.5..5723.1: 20.7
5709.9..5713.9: 19.2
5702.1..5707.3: 20.2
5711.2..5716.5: 19.6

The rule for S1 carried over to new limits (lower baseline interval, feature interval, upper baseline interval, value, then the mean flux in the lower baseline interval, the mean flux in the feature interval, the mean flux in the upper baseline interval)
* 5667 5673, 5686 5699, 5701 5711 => 0.4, 20.6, 19.4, 19.6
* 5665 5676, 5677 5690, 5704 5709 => 0.3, 20.4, 19.6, 19.4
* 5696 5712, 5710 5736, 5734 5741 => 0.2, 19.5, 20.1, 20.8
